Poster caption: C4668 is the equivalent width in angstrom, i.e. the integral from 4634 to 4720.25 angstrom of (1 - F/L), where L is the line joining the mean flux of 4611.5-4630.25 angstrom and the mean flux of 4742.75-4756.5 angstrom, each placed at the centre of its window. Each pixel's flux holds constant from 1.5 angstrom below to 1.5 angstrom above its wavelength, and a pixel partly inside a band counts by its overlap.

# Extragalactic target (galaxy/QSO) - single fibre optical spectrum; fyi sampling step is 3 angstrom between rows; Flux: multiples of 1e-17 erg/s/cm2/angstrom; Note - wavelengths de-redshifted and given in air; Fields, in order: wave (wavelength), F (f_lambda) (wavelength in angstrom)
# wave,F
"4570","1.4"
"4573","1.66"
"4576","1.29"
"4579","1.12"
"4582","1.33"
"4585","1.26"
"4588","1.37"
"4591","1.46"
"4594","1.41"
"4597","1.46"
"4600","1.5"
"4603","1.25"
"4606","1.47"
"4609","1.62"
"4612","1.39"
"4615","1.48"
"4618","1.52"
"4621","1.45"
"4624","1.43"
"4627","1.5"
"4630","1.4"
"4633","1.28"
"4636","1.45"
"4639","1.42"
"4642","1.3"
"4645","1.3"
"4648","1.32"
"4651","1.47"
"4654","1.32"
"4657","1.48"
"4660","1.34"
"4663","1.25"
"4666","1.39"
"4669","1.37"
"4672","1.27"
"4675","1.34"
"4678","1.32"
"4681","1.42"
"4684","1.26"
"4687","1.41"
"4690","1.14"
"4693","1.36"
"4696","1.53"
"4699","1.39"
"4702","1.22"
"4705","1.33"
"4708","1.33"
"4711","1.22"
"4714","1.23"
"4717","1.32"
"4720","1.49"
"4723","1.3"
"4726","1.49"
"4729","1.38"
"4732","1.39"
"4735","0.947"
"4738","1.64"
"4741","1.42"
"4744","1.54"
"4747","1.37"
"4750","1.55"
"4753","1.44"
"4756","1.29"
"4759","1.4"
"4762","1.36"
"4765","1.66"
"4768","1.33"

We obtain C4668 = 6.7 angstrom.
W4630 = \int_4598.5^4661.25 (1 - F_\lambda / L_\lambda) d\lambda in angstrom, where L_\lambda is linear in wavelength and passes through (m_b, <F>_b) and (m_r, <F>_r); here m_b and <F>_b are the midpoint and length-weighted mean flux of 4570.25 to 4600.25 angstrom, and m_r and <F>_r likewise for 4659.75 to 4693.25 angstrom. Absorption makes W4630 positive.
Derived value -2.88 angstrom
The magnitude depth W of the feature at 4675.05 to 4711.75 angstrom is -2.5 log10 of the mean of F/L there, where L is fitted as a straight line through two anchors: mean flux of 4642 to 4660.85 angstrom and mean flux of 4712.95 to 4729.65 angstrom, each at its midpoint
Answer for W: 0.032 mag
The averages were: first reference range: 1.37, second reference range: 1.37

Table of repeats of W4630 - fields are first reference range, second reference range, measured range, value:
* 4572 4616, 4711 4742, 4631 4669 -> 0.5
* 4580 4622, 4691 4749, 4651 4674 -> 0.6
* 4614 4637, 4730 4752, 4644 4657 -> 0.6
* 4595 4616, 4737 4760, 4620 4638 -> 0.4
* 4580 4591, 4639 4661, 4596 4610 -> -1.2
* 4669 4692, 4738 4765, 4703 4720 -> 0.9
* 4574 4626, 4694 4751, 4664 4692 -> 1.2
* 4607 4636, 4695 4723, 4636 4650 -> 0.7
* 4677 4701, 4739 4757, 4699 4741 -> 2.0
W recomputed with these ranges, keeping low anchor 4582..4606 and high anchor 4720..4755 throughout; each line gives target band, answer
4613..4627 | -0.059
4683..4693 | 0.095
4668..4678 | 0.061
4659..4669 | 0.052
